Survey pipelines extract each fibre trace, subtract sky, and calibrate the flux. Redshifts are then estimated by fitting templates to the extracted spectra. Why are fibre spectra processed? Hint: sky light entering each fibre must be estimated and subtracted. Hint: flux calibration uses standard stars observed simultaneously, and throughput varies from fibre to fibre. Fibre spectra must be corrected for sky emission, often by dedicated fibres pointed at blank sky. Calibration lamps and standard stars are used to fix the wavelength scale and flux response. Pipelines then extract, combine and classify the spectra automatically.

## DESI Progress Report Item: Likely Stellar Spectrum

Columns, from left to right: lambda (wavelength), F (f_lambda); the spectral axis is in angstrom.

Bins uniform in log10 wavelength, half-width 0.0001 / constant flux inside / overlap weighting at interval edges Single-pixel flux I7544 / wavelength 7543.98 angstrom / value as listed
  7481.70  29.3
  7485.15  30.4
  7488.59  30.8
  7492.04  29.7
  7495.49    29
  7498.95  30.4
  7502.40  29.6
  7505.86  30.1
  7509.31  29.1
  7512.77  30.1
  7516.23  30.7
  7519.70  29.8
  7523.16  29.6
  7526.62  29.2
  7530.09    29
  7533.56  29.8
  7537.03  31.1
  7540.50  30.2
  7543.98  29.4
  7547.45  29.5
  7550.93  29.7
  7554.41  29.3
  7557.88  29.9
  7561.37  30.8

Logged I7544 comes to 29.4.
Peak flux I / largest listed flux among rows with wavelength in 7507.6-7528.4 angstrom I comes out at 30.7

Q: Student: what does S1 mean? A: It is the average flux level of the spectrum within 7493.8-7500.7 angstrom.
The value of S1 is 29.7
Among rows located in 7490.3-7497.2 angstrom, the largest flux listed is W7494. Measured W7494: 29.7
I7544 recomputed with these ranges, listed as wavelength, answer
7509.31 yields 29.1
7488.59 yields 30.8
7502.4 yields 29.6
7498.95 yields 30.4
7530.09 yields 29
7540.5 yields 30.2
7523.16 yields 29.6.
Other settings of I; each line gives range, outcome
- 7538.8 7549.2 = 30.2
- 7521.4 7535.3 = 29.8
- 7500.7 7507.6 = 30.1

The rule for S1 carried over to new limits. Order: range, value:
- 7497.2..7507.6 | 30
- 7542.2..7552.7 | 29.5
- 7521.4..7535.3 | 29.4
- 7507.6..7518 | 29.9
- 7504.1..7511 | 29.6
